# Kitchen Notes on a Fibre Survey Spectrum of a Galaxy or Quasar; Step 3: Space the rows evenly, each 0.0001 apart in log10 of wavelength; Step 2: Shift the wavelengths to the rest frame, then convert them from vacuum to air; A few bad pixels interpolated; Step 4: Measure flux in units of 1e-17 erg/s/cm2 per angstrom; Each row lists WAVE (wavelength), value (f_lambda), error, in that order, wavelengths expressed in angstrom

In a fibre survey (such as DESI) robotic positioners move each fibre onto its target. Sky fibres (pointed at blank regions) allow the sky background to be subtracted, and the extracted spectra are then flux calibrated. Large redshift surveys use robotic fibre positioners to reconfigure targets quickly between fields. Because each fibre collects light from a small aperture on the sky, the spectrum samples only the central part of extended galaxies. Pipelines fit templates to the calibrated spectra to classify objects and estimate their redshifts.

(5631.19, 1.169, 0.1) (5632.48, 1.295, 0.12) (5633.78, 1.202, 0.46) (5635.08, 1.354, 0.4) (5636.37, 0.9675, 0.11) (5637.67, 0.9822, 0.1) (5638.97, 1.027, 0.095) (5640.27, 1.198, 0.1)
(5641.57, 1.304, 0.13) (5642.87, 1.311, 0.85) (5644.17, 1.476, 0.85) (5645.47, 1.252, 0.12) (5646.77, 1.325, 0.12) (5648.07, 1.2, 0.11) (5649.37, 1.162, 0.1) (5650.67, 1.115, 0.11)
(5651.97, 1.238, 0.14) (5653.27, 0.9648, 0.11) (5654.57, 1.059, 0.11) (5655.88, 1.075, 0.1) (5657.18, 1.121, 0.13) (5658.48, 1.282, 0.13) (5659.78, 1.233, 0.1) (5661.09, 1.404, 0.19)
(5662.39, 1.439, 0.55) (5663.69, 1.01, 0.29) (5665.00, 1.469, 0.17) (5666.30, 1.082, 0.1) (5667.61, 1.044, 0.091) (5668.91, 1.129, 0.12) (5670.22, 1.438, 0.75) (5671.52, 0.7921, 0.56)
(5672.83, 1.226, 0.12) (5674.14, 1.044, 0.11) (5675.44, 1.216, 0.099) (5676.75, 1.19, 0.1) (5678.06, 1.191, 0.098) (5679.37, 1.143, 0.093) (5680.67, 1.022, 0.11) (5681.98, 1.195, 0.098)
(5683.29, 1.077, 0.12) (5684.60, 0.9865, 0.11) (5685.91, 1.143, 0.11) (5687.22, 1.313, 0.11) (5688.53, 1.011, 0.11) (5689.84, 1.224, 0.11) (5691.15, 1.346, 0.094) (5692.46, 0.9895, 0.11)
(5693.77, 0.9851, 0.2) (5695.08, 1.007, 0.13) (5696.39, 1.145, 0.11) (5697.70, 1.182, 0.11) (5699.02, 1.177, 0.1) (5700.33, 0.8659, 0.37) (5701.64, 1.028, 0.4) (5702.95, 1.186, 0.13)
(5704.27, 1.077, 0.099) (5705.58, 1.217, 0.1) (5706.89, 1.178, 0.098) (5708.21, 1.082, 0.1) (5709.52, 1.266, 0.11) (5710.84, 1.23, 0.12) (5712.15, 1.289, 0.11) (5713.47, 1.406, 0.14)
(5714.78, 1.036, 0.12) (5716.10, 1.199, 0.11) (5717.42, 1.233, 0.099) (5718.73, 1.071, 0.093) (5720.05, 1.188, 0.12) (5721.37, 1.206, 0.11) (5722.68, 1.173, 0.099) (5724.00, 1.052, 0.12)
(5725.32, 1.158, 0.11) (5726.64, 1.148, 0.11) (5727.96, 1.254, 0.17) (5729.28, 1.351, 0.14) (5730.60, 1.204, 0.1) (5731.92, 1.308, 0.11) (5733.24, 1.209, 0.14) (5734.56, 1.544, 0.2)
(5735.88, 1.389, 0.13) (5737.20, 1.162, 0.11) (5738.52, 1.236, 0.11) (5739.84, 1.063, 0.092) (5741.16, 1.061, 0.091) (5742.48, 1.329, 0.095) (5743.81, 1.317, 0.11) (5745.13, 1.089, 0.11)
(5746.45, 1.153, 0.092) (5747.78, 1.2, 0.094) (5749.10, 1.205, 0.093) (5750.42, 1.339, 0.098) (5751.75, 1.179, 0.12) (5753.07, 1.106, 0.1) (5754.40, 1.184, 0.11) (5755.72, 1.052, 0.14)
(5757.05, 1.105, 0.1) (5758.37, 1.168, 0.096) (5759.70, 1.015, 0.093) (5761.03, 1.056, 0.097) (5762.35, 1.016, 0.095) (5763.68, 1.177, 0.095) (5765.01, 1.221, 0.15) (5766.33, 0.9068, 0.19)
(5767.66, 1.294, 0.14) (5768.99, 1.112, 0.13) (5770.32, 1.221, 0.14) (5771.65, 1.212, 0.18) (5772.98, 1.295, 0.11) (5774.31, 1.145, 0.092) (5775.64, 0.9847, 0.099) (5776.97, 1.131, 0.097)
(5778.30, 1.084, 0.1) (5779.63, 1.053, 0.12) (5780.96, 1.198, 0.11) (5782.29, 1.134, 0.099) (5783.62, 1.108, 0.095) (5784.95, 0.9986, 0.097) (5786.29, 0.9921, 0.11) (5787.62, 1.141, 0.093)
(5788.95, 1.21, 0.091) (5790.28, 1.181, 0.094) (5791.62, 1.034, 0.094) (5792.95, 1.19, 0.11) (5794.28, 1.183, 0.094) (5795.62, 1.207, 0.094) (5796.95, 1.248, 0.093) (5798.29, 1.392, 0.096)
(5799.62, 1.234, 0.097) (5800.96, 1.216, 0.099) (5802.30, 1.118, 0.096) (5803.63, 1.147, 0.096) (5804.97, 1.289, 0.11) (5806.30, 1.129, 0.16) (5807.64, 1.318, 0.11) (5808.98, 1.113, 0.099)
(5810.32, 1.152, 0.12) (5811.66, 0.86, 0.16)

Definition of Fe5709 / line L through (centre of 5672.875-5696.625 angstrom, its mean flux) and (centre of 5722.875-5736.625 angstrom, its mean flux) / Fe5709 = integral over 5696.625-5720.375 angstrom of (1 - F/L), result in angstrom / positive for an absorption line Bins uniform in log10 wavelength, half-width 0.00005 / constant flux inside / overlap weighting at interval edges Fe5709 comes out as 0.7 angstrom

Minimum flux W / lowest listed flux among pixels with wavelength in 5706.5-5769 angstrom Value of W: 0.9068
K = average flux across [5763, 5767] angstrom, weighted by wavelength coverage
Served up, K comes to 1.1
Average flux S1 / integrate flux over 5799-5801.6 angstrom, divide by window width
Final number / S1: 1.22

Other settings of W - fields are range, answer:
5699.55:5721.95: 0.8659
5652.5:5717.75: 0.7921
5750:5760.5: 1.015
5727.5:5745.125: 1.061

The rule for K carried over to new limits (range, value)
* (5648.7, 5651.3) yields 1.14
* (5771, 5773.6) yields 1.25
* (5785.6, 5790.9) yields 1.13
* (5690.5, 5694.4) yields 1.11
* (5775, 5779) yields 1.07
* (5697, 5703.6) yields 1.09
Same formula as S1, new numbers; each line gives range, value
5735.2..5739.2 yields 1.26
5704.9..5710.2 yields 1.19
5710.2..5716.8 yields 1.23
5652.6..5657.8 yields 1.05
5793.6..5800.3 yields 1.25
